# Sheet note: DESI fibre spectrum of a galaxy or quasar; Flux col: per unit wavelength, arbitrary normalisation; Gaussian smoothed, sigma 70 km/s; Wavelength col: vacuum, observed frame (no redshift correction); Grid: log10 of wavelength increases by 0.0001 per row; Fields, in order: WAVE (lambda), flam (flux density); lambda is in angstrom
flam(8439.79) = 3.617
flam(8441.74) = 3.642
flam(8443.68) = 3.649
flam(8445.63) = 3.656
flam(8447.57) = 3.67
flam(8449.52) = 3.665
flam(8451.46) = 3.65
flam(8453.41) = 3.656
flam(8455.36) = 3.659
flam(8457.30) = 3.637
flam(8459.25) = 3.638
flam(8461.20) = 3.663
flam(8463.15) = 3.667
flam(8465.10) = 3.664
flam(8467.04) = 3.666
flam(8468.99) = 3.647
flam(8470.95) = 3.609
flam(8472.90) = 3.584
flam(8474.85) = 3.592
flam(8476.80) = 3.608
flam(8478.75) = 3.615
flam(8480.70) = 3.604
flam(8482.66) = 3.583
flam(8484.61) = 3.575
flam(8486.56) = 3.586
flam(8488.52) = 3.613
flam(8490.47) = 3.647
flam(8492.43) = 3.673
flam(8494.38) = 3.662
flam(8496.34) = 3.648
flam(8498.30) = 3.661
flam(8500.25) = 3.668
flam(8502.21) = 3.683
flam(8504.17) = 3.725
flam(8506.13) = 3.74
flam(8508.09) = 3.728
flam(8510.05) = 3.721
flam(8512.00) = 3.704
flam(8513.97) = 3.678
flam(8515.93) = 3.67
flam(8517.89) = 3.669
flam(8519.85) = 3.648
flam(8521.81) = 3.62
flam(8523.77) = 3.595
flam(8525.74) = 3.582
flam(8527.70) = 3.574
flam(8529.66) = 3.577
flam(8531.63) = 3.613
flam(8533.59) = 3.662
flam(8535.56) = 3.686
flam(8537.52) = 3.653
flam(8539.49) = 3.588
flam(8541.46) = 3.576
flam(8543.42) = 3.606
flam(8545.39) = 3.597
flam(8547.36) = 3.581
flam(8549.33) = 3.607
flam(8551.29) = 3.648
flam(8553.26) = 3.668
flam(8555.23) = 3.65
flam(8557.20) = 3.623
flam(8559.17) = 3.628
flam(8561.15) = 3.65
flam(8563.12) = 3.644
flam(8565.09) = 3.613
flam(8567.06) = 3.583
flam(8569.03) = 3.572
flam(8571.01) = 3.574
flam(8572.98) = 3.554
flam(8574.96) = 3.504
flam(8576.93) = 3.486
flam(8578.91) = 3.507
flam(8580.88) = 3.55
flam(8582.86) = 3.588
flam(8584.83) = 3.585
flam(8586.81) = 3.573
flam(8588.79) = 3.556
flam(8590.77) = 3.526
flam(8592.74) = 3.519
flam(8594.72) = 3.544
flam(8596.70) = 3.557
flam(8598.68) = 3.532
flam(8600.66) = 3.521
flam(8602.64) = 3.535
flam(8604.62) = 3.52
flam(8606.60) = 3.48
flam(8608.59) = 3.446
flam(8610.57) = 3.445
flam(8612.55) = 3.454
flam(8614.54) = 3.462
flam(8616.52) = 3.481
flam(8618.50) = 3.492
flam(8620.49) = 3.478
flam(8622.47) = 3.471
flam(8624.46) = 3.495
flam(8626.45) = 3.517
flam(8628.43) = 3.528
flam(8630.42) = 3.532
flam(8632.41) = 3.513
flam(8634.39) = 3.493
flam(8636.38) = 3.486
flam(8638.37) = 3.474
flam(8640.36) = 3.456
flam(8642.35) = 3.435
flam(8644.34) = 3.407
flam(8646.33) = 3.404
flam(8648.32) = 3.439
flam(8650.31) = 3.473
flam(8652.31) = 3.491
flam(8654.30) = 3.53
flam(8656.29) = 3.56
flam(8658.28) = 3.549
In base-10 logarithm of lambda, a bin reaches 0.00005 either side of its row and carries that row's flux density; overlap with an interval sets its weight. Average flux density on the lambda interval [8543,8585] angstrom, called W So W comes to 3.59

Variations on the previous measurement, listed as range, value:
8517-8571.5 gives 3.62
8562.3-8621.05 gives 3.53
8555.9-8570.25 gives 3.61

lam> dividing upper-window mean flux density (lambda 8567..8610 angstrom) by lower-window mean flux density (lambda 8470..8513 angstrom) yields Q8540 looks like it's 0.97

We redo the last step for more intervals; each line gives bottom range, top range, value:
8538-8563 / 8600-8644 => 0.96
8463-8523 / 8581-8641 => 0.96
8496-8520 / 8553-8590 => 0.97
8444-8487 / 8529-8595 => 0.99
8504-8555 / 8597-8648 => 0.96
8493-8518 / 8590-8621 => 0.95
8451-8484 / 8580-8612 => 0.97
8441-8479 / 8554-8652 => 0.97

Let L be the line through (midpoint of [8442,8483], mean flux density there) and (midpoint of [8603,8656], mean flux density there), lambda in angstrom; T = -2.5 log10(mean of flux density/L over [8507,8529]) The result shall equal -0.02 mag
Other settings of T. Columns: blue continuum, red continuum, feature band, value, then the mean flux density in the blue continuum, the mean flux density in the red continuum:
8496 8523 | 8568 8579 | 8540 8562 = -0.01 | 3.68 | 3.53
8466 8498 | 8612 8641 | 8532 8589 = -0.01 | 3.62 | 3.49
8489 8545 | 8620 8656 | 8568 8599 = 0.00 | 3.65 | 3.48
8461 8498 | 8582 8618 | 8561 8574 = -0.01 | 3.63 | 3.52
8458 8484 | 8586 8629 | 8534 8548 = -0.02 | 3.63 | 3.51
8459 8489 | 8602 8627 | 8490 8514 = -0.03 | 3.62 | 3.48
